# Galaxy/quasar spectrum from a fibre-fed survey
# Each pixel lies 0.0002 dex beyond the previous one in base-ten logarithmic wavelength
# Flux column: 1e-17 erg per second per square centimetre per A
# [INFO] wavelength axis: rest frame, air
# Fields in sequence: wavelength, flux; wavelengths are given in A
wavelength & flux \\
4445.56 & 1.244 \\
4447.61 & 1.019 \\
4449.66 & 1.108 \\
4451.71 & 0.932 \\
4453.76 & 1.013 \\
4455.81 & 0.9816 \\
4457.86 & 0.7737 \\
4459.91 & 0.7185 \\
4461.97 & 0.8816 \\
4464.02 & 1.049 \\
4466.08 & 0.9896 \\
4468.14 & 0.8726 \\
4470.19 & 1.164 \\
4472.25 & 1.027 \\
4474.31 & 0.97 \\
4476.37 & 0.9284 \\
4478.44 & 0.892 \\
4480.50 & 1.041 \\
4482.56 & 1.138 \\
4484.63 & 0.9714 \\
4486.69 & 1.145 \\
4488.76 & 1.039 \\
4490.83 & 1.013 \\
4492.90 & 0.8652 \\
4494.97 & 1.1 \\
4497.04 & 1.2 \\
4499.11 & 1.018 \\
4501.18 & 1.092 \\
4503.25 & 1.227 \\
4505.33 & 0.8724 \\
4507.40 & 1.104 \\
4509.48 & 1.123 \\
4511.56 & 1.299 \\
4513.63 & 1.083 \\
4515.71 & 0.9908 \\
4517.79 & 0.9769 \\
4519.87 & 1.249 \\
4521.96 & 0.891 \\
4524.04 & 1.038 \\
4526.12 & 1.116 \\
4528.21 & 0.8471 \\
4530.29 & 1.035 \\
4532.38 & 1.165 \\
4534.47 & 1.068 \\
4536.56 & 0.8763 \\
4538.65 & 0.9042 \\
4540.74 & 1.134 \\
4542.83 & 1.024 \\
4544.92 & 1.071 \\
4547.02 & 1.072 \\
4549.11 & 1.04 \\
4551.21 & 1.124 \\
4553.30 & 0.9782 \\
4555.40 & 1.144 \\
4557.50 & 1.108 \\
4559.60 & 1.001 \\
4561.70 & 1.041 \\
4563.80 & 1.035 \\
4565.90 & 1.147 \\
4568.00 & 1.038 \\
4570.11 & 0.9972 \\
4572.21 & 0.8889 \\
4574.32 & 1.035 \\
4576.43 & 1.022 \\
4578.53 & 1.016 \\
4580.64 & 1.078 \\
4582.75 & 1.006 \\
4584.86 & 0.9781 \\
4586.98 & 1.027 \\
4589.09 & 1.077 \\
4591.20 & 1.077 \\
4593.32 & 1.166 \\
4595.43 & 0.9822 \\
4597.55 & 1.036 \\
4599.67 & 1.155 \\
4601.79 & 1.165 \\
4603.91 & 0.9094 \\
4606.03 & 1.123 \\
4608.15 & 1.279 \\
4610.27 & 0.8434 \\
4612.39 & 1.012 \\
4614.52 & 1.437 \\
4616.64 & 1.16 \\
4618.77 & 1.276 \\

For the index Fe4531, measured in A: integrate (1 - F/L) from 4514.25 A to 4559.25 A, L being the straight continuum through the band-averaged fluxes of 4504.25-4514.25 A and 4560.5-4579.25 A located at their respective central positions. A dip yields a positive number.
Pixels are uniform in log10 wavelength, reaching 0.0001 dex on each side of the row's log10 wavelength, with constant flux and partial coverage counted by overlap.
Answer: 1.0 A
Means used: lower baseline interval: 1.1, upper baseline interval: 1.02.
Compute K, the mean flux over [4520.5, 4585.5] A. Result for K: 1.03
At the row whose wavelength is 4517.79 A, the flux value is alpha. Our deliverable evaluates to 0.9769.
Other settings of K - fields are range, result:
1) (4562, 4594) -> 1.04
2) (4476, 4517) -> 1.06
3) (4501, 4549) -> 1.05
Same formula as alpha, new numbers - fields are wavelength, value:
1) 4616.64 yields 1.16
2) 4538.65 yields 0.9042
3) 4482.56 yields 1.138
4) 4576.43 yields 1.022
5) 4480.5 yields 1.041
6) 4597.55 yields 1.036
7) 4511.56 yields 1.299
